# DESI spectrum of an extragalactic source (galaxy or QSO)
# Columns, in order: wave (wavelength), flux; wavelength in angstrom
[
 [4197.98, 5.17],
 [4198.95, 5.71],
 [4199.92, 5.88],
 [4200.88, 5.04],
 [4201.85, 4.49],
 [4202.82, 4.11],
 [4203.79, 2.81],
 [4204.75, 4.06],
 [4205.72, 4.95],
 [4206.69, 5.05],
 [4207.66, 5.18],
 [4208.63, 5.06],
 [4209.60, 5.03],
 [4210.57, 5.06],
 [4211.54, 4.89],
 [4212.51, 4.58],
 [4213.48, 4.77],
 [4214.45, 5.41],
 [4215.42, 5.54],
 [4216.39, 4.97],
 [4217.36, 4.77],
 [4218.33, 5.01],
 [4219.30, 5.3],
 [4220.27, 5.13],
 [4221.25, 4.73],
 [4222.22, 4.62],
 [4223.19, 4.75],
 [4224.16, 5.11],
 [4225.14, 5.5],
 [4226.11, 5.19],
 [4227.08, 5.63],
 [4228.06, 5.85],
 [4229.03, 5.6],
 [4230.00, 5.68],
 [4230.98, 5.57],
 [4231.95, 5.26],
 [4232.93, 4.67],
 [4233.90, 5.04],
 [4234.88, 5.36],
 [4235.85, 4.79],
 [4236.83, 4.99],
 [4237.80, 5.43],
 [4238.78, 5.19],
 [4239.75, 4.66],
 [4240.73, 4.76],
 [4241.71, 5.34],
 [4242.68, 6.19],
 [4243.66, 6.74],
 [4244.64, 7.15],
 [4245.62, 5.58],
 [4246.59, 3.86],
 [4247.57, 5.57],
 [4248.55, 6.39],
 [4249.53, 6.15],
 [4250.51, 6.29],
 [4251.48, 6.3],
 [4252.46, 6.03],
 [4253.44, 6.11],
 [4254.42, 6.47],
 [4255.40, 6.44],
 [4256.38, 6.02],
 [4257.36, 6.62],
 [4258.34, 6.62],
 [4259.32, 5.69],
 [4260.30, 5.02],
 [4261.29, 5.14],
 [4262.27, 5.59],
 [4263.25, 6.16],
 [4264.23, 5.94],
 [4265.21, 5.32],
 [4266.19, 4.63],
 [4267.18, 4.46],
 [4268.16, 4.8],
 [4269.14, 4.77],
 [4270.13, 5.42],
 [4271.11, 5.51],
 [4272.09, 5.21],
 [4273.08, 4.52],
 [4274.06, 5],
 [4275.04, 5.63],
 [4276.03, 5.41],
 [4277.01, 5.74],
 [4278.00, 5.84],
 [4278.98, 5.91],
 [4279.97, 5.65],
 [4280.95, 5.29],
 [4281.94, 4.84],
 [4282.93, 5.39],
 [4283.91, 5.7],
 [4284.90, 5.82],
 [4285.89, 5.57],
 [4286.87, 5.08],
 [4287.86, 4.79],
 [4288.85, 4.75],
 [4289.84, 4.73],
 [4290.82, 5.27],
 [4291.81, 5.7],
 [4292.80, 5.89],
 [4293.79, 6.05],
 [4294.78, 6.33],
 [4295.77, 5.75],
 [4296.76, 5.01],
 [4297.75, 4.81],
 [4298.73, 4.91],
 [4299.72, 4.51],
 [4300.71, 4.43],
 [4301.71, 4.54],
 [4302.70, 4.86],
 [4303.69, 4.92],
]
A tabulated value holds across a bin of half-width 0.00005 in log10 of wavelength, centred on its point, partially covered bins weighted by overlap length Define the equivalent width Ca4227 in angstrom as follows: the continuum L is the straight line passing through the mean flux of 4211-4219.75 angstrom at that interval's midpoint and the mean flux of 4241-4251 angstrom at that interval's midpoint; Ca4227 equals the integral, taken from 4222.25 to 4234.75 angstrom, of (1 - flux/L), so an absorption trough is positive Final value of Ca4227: 0.2 angstrom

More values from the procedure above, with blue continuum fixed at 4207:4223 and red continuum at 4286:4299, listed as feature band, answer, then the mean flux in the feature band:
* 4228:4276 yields -3.5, 5.54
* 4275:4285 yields -0.5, 5.55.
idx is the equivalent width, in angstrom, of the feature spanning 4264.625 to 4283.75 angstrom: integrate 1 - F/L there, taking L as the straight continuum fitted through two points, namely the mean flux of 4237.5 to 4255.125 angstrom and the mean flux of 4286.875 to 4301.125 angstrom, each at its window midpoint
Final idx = 0.74 angstrom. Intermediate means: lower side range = 5.8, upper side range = 5.21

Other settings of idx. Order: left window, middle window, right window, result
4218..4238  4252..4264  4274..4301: -1.6 angstrom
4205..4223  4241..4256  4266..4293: -2.6 angstrom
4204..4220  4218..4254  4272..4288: -2.4 angstrom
